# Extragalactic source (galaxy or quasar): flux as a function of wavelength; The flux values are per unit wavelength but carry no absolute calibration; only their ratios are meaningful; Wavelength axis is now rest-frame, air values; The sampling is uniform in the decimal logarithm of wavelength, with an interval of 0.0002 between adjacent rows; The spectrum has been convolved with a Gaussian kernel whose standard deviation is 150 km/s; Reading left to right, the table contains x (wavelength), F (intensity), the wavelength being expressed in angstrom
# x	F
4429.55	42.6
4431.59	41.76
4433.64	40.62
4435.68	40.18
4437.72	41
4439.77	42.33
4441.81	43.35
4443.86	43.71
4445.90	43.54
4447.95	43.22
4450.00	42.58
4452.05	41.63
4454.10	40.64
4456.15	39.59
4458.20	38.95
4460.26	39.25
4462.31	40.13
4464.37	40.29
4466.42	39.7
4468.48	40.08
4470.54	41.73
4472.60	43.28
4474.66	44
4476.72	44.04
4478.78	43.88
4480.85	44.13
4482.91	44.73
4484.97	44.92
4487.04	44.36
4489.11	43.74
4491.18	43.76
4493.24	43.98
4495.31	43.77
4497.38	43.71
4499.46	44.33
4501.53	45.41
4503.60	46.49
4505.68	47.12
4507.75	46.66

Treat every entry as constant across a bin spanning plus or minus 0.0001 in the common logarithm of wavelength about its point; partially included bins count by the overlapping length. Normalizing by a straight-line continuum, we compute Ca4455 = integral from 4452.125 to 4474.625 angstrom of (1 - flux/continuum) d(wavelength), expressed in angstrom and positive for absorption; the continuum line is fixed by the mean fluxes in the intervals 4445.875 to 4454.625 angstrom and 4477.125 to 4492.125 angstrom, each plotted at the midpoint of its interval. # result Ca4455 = 1.3 angstrom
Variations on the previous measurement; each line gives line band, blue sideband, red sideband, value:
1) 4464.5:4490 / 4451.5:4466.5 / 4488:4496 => -0.6 angstrom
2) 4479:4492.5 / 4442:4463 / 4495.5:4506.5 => -0.1 angstrom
